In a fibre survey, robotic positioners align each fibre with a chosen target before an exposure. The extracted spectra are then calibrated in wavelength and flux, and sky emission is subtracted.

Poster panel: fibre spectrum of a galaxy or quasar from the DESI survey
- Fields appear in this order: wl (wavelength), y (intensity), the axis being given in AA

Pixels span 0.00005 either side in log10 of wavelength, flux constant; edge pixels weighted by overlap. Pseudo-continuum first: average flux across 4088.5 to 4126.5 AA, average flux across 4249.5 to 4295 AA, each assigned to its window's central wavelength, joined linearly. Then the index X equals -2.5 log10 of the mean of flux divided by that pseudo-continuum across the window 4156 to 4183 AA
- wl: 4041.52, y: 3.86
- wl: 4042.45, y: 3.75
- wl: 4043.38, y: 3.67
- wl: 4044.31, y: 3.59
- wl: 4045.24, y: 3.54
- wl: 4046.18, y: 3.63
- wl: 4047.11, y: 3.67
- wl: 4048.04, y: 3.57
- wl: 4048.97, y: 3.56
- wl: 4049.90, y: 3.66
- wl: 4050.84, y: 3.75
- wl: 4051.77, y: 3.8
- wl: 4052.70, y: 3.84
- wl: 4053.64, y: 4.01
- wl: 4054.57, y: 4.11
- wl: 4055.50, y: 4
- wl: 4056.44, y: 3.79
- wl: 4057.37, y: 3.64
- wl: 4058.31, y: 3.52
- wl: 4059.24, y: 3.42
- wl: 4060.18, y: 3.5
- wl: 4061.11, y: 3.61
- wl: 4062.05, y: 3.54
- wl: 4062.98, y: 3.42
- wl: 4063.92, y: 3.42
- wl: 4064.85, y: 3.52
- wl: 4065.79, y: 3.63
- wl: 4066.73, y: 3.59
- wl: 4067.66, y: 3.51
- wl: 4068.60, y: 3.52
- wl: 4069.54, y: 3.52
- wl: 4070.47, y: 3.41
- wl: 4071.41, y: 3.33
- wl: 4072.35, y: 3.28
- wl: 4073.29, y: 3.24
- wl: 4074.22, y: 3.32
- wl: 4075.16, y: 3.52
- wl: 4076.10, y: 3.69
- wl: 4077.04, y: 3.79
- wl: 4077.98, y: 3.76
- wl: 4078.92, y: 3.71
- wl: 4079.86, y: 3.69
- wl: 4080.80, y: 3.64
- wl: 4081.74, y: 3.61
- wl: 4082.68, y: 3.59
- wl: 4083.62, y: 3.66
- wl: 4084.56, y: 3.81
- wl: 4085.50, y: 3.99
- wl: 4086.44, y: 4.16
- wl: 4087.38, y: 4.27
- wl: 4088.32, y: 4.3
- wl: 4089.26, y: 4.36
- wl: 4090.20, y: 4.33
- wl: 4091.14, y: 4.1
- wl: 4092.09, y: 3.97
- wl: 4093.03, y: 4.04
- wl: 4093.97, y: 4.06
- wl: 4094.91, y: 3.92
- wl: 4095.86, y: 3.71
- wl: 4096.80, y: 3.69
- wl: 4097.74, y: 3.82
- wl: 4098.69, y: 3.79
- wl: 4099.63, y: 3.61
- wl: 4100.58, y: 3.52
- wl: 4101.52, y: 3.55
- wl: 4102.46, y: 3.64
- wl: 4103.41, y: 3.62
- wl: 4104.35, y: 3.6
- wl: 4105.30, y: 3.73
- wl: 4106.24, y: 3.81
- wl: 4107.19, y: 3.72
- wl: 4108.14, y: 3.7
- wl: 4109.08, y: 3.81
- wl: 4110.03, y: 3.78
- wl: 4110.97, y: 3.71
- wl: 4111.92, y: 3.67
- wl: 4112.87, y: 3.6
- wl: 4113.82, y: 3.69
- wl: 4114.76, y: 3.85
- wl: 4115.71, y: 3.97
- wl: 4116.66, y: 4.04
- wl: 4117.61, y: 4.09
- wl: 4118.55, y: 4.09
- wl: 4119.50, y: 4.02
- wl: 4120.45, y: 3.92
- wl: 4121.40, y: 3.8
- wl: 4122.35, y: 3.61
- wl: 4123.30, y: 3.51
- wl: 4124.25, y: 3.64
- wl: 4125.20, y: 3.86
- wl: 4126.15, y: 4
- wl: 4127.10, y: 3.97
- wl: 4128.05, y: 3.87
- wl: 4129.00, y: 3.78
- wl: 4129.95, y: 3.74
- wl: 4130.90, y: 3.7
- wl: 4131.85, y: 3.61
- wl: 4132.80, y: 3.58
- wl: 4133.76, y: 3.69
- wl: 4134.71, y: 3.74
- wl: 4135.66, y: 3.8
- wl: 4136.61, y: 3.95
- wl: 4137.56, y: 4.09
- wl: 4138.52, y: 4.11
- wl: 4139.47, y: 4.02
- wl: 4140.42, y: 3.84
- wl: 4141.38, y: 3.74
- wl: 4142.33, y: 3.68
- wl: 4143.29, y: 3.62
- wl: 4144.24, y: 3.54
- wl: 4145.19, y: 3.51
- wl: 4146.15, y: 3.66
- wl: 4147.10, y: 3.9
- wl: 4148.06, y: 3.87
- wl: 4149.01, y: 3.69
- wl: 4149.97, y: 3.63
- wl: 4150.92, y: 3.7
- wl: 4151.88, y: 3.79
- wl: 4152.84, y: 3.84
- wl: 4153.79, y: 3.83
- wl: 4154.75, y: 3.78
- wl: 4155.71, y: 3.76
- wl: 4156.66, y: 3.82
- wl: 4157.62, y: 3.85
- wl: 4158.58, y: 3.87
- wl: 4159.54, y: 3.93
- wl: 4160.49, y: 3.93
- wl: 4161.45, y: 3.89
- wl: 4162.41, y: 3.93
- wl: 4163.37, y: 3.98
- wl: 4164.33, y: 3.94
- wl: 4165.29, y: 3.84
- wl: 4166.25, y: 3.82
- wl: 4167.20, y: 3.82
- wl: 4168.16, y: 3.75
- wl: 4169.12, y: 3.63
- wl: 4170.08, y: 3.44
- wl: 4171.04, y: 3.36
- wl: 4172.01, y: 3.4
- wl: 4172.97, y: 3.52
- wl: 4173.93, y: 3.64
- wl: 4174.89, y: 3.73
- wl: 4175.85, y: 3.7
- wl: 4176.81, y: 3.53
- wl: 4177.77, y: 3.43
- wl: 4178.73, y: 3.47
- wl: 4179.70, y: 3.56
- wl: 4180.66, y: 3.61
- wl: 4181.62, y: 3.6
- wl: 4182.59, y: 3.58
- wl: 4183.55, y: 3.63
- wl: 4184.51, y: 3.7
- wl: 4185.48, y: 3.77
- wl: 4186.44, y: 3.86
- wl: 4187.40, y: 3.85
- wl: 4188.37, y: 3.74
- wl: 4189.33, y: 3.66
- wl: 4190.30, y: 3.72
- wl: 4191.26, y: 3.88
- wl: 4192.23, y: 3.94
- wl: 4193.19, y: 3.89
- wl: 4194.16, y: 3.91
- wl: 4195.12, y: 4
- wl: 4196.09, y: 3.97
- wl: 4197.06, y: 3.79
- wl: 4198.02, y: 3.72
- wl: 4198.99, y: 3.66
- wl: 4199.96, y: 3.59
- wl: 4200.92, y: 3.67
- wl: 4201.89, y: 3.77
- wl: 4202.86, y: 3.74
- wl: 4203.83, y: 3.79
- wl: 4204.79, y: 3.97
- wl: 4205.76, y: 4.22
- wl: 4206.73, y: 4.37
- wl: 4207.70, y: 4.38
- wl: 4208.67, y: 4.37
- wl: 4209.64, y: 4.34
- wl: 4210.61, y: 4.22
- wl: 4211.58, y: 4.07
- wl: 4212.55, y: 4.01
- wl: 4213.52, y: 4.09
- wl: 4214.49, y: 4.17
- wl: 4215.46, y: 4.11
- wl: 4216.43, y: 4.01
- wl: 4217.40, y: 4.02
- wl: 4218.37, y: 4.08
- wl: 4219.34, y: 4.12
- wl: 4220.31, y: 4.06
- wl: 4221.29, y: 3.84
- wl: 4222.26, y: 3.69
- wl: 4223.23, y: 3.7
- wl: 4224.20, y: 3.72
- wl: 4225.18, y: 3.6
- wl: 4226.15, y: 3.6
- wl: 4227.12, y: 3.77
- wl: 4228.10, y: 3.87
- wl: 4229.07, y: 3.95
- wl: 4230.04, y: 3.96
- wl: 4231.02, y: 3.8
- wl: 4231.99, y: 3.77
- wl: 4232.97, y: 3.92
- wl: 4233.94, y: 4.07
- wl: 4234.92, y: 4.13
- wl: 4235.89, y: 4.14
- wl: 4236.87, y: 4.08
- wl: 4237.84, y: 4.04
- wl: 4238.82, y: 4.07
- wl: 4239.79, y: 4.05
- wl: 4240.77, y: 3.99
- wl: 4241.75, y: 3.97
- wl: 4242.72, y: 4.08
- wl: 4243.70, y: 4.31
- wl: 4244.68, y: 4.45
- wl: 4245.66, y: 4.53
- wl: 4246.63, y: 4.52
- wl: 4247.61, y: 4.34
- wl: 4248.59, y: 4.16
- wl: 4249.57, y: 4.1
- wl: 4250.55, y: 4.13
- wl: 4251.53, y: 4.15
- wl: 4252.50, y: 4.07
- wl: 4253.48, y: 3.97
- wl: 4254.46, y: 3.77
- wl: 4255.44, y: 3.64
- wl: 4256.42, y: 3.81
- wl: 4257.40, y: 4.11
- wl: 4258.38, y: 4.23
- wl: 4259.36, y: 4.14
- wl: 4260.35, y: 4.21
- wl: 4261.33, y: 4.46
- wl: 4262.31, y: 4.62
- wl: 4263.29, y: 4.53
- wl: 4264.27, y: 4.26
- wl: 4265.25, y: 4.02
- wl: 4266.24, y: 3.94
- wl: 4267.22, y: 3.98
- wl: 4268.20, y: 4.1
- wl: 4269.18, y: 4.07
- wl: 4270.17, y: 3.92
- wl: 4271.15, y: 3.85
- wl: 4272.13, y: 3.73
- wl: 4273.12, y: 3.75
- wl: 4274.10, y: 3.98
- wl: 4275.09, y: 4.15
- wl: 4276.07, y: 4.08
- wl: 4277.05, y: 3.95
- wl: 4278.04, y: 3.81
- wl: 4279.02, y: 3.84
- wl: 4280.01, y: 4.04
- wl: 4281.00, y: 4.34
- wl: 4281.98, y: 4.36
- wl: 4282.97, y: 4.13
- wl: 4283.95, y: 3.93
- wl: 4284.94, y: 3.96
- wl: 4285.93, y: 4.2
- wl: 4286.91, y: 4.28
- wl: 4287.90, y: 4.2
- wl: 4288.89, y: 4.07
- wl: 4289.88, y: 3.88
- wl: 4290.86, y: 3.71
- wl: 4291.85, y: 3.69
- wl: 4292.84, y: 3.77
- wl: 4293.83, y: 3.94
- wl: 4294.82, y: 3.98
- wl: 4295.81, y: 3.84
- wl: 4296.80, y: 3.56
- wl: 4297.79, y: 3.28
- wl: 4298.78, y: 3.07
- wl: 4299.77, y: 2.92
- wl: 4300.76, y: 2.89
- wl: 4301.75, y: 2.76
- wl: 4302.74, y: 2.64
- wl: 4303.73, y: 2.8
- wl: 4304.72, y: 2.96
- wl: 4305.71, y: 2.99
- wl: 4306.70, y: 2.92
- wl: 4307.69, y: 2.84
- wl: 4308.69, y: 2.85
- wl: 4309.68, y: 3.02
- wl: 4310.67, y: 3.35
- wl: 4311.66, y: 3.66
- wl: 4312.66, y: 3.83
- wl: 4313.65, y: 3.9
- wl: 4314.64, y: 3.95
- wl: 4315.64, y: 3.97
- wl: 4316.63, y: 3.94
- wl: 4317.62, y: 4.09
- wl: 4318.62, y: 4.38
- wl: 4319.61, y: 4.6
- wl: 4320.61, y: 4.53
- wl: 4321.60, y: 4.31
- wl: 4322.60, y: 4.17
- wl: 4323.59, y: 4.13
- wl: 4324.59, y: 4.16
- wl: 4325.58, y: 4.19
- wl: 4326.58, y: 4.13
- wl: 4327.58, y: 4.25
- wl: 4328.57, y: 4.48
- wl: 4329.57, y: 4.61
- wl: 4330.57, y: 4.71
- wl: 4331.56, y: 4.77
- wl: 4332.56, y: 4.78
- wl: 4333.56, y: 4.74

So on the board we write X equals 0.06 mag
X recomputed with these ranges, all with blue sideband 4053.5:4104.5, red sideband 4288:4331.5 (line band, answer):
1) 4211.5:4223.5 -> -0.078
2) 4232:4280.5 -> -0.099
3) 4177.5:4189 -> 0.020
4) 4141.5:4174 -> -0.006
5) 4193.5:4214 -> -0.073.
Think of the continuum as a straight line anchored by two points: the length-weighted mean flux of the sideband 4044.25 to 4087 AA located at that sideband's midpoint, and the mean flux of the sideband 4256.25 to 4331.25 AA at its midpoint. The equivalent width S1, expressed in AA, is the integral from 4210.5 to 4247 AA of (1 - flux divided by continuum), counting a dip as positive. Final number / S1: -1.9 AA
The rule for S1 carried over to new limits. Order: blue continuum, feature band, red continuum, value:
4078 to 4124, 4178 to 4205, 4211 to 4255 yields 1.5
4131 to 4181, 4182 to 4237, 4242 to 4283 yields 0.2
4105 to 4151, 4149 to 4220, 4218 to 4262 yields 1.4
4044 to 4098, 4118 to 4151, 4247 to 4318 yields -0.4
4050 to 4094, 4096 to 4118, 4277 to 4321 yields -0.1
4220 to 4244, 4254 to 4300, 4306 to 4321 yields -1.9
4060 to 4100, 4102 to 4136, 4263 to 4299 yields -0.1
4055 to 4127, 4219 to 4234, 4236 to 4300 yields 0.5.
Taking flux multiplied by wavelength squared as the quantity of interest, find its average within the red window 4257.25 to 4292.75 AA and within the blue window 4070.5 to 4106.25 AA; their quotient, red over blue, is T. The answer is 1.18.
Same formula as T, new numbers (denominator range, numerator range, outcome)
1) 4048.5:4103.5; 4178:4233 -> 1.11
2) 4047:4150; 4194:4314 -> 1.12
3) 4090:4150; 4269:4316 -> 1.04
